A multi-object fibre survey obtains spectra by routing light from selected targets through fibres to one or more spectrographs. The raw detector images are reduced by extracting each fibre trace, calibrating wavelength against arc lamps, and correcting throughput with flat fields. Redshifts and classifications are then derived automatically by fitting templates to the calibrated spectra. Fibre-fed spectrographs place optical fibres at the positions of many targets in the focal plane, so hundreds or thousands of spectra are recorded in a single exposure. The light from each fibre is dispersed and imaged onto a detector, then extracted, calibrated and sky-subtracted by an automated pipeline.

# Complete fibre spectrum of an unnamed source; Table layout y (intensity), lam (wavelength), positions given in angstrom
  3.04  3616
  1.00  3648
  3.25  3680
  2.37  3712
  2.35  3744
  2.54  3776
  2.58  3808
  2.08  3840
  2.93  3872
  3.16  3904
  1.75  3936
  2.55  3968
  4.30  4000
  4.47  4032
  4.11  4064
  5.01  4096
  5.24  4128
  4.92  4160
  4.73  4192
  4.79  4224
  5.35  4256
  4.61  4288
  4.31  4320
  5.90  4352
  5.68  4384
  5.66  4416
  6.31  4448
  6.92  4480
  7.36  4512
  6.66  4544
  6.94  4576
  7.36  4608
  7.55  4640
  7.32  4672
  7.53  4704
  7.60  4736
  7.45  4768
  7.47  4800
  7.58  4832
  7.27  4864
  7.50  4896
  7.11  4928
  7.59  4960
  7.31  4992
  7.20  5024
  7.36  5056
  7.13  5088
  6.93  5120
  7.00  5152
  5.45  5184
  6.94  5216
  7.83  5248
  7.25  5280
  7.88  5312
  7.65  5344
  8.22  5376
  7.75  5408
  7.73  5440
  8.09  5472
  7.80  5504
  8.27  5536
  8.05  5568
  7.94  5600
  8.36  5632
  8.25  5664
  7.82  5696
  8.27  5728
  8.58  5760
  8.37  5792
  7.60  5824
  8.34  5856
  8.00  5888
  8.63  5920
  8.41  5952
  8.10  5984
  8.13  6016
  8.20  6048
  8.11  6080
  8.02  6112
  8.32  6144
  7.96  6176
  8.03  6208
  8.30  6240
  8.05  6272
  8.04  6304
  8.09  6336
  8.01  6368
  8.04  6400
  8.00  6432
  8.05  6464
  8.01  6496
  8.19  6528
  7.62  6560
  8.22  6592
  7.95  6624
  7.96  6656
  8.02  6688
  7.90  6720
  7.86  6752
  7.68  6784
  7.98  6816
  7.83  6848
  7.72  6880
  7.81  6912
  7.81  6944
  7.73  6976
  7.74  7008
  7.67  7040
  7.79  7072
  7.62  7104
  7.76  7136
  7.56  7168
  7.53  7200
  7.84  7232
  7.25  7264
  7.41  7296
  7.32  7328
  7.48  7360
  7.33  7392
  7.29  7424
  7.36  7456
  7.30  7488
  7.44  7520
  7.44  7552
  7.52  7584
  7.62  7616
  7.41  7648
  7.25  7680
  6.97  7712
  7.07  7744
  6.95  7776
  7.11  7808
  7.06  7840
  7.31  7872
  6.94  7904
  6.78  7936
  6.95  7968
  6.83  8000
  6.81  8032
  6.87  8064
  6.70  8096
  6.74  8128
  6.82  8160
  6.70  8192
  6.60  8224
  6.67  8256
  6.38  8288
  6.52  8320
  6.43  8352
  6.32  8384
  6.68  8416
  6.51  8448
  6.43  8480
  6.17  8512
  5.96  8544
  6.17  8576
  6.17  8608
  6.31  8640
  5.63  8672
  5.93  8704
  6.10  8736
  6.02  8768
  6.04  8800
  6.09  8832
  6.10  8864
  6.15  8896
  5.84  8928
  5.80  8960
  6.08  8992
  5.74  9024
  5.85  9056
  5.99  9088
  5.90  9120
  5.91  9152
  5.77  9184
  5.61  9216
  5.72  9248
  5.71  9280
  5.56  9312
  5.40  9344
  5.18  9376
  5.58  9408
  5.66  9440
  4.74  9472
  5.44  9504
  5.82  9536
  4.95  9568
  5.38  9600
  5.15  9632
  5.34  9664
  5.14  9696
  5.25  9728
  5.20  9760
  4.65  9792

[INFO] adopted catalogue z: 0.00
